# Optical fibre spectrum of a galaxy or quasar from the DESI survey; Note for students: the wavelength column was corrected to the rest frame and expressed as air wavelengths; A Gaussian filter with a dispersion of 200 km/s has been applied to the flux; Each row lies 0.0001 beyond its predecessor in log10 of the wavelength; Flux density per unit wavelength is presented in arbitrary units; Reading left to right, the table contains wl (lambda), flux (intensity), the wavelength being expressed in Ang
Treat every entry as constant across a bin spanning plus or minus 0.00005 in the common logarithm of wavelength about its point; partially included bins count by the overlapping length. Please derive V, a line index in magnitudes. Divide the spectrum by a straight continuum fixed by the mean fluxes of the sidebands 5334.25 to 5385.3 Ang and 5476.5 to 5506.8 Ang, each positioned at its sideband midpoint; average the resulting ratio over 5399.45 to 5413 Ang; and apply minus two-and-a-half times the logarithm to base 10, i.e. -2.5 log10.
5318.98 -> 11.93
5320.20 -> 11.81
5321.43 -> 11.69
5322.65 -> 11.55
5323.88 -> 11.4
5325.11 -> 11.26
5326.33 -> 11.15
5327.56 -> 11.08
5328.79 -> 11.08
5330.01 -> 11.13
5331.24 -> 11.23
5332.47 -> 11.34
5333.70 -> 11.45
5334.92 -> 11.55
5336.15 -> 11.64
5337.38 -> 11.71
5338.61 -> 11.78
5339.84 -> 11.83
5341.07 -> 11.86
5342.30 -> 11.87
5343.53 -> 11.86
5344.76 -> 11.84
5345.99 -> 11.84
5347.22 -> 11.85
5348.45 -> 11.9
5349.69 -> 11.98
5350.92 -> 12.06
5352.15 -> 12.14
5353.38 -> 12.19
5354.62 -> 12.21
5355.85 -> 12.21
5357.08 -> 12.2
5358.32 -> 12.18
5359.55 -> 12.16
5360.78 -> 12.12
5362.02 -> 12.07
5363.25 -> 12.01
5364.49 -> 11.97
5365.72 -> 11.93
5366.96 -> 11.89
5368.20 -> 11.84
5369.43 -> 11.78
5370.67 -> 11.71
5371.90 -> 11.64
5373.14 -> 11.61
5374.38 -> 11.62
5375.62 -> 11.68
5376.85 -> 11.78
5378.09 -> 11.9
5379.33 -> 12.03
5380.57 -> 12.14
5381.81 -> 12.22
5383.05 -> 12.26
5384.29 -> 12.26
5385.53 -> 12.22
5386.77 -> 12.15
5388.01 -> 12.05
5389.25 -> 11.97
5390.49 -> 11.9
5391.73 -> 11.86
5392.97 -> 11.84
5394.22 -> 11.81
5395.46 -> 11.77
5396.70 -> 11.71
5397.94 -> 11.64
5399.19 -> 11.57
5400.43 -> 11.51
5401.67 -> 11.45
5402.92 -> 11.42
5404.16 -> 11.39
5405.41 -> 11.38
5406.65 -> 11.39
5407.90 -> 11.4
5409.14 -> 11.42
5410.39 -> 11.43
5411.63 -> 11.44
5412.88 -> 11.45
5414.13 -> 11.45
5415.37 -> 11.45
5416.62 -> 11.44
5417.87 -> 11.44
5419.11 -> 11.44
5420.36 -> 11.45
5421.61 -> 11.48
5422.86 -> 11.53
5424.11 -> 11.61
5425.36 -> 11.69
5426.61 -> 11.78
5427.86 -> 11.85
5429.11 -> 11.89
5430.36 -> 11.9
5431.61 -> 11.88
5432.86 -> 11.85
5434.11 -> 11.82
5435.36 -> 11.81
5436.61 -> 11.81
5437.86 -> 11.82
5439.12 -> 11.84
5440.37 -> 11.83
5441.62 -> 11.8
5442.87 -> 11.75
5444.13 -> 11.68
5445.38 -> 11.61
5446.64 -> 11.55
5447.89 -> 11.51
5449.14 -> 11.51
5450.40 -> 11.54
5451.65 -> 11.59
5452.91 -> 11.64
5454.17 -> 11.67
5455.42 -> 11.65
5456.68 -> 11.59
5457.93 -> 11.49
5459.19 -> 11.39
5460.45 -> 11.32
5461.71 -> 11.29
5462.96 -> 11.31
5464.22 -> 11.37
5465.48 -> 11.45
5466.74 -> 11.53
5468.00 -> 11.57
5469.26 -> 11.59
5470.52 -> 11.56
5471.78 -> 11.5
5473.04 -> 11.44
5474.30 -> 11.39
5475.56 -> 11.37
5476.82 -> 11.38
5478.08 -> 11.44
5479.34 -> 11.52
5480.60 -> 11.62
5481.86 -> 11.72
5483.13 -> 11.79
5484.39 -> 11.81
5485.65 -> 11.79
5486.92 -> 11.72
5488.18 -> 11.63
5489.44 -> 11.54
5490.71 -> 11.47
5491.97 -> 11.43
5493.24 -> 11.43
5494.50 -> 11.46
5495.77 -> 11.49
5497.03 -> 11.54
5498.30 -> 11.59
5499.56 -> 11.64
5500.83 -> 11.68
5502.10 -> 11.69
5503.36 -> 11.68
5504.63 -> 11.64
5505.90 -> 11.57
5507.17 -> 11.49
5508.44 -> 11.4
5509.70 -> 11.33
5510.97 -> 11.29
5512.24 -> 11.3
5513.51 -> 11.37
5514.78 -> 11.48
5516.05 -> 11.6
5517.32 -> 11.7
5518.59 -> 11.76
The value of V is 0.04 mag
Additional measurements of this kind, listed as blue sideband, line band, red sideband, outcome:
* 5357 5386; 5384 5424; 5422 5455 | 0.02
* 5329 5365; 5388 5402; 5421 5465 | 0.00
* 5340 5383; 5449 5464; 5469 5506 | 0.02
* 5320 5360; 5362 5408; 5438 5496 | -0.01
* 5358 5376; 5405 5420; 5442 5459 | 0.03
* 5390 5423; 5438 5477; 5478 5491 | 0.01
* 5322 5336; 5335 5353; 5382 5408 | -0.04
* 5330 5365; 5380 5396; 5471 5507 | -0.02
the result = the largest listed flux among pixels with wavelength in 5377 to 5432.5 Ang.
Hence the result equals 12.26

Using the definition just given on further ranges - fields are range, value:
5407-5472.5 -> 11.9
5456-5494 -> 11.81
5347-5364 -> 12.21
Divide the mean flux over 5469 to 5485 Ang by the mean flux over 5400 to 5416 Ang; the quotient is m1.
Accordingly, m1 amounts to 1.0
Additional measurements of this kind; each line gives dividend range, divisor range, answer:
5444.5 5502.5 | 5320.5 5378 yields 0.98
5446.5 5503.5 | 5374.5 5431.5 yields 0.99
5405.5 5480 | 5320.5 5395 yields 0.98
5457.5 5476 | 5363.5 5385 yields 0.96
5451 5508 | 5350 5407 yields 0.97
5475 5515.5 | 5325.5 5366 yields 0.98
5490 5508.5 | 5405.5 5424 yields 1.01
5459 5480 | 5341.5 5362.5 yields 0.95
